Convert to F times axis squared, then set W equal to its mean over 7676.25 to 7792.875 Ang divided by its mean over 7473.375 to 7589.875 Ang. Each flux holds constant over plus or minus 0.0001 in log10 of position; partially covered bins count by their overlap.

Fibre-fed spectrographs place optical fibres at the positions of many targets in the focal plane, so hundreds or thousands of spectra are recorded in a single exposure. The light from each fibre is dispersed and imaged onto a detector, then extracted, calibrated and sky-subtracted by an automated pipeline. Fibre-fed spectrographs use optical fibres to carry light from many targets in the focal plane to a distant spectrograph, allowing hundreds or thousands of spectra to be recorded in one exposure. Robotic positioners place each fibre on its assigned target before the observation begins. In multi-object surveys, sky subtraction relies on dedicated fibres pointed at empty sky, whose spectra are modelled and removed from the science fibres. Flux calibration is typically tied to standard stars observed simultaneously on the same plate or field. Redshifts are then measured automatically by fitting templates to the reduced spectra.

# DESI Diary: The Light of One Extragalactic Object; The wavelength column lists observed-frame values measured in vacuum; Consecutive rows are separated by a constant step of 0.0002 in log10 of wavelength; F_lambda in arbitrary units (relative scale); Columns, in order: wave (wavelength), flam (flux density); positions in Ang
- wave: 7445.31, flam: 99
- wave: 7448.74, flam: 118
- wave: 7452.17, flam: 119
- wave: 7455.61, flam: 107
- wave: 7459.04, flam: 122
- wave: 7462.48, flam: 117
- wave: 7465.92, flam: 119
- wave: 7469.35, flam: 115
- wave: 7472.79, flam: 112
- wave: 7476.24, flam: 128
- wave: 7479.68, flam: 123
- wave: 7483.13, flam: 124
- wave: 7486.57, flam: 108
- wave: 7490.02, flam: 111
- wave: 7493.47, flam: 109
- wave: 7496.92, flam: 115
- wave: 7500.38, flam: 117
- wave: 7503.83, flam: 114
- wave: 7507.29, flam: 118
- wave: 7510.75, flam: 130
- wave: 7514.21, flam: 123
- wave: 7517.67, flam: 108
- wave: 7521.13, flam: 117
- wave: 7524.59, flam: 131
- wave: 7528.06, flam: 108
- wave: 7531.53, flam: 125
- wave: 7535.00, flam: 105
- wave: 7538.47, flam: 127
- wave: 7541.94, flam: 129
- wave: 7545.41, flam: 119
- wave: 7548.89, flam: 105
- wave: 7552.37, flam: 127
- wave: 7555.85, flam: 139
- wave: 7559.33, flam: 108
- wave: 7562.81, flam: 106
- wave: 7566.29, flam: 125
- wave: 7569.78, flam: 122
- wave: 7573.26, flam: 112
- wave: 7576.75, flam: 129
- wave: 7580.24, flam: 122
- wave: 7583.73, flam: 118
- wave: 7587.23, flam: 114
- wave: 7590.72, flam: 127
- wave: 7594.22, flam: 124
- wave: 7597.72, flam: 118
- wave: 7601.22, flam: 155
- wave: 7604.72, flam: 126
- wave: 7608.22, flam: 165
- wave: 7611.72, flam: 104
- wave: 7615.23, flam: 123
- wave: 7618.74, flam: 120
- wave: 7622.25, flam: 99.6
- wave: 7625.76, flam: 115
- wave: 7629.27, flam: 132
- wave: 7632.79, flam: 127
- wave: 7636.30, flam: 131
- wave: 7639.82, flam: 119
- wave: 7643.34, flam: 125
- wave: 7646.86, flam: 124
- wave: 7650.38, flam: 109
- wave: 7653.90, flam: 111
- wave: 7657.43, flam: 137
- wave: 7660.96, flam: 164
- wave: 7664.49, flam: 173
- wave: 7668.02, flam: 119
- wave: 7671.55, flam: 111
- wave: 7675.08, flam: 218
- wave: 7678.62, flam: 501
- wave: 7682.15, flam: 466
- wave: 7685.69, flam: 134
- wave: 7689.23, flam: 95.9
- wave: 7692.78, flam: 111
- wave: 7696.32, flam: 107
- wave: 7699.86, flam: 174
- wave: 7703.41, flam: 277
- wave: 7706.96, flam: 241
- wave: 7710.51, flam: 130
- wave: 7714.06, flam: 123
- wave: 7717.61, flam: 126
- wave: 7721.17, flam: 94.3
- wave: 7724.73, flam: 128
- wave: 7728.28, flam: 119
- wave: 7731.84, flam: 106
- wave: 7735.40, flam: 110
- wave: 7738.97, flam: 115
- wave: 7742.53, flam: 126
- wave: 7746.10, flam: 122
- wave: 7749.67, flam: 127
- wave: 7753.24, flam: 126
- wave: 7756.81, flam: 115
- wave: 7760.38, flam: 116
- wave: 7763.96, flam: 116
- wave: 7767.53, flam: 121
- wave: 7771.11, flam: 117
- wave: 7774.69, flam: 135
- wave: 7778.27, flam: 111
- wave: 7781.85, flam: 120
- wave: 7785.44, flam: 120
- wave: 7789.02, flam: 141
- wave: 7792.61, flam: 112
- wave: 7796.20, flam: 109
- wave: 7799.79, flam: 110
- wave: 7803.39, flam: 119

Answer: 1.3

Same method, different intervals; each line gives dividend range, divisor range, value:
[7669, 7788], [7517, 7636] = 1.30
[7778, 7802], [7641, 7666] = 0.91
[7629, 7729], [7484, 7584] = 1.44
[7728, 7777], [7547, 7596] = 1.04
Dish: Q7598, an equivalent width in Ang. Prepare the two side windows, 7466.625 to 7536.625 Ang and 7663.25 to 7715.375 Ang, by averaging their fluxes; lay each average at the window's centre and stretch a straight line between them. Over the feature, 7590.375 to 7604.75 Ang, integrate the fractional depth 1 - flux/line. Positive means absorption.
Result 2.6 Ang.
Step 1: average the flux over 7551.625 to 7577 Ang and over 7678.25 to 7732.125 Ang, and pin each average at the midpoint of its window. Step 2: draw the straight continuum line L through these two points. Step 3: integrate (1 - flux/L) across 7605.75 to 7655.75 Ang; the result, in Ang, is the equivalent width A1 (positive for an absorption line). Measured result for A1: 8.5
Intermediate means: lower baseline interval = 120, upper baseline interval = 177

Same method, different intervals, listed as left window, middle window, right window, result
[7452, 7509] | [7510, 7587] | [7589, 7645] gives 0.9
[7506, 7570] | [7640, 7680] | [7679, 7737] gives -3.1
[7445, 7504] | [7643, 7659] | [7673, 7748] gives 3.8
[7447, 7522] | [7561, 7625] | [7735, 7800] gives -2.5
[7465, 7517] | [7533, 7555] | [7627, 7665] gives 0.4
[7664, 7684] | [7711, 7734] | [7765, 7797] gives 9.7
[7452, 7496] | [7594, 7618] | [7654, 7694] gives 5.7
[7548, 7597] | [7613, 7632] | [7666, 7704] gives 4.9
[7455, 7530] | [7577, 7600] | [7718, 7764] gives -0.9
